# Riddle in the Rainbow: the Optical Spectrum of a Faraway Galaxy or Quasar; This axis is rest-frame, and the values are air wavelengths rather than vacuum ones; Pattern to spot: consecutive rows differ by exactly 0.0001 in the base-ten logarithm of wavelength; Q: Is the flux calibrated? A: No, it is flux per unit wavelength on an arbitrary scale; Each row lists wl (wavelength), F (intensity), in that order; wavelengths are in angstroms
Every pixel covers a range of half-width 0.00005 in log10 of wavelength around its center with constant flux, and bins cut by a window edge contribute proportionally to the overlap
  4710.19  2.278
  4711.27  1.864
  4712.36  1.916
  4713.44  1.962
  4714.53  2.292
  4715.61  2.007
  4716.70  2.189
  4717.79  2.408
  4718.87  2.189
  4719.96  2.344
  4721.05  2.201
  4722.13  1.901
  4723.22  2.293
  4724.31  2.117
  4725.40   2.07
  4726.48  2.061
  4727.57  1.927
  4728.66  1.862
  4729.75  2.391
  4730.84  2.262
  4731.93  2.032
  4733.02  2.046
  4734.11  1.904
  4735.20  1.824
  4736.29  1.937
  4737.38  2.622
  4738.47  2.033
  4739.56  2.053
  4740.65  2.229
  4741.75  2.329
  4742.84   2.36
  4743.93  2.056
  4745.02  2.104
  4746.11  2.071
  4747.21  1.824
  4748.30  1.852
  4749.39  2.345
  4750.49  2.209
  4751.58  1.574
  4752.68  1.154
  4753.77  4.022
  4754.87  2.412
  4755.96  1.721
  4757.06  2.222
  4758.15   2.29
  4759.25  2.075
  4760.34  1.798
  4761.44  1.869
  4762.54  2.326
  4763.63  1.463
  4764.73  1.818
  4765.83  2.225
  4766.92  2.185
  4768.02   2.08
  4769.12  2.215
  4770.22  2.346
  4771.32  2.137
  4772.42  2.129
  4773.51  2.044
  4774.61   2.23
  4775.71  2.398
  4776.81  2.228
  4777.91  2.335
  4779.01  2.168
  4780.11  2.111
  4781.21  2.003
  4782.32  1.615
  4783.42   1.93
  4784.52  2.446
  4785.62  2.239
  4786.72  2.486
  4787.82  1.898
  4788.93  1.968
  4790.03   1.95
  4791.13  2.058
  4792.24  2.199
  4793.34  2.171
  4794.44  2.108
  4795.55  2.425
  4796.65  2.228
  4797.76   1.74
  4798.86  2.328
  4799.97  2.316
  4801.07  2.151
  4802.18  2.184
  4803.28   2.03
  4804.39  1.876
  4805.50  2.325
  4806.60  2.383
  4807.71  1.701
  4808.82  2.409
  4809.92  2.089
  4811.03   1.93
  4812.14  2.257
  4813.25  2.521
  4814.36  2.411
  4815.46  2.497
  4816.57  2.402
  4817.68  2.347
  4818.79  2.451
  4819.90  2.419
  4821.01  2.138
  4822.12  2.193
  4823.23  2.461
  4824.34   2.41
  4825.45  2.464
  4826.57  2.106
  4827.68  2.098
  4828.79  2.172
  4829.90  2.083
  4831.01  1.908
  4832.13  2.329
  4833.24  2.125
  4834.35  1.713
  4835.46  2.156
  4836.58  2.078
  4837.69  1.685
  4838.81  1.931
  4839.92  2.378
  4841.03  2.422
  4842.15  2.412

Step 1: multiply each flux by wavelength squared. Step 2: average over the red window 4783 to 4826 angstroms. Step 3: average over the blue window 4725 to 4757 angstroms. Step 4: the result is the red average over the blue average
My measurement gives 1.1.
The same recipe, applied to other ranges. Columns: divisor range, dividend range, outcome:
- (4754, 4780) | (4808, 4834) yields 1.08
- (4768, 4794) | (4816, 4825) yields 1.12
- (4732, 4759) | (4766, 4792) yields 1.02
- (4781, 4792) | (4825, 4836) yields 1.04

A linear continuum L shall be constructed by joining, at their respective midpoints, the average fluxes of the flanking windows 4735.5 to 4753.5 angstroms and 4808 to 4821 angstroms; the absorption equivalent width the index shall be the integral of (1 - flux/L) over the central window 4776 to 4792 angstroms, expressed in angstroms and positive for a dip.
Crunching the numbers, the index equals 0.74 angstroms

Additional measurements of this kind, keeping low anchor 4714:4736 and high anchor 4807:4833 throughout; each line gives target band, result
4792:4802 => 0.1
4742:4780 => 0.7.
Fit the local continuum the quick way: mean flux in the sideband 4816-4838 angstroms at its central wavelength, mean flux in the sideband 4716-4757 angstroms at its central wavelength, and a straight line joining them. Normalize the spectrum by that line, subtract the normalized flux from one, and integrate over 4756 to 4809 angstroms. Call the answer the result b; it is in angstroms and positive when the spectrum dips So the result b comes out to 1.2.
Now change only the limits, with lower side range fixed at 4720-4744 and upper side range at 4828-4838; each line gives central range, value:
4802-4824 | -2.1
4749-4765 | 0.1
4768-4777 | -0.5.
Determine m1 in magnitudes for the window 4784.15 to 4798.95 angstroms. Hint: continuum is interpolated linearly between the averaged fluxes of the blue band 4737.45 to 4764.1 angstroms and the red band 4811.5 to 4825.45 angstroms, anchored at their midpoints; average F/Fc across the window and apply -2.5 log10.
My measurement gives 0.06 mag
